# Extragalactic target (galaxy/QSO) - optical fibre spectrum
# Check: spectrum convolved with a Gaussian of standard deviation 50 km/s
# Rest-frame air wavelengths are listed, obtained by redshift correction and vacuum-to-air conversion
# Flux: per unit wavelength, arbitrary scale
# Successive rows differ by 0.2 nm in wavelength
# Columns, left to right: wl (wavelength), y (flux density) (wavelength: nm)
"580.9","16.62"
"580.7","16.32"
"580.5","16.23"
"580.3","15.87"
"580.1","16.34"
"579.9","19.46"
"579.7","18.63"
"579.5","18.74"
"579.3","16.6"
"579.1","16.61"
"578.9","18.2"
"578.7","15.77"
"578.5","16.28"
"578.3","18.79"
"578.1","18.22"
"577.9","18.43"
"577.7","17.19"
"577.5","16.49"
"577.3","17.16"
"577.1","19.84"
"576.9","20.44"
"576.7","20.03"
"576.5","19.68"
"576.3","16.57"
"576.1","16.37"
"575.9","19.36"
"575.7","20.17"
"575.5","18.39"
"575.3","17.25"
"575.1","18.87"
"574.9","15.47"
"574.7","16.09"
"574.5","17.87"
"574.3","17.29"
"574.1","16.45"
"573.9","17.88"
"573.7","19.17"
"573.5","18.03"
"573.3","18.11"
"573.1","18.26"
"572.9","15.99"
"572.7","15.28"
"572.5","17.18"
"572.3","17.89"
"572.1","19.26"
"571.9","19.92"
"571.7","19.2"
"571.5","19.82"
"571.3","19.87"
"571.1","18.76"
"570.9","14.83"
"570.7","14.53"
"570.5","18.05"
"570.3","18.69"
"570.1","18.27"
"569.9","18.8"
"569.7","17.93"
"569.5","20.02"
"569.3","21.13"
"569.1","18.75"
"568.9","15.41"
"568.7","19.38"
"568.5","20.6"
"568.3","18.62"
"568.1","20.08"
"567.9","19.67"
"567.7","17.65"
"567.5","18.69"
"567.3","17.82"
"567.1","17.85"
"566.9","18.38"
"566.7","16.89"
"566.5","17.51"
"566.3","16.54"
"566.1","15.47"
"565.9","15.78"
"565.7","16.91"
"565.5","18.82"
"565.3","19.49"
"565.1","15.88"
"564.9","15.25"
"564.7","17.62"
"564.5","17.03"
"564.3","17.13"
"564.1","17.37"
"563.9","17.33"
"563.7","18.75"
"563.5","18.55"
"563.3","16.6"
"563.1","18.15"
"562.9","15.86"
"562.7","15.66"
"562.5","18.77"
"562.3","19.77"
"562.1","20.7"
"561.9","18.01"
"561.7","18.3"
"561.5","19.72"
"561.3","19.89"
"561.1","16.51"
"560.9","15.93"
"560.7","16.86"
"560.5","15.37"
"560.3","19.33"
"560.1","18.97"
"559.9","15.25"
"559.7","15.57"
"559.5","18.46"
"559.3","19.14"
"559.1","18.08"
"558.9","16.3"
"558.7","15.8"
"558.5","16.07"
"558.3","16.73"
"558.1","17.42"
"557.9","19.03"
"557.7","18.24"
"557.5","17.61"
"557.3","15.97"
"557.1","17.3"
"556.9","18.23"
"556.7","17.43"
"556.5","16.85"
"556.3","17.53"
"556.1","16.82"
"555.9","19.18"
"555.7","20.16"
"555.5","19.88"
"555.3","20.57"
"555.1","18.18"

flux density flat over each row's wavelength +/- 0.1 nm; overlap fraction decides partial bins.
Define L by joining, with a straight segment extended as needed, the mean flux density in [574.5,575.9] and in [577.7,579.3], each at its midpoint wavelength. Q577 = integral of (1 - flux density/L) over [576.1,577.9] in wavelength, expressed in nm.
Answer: -0.07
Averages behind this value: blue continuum 17.8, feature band 18.3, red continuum 17.4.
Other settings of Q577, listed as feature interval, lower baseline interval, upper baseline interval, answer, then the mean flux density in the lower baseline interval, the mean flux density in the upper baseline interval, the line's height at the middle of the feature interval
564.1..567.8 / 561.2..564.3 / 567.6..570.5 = 0.257 nm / 18.2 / 18.9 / 18.6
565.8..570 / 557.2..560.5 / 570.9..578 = -0.114 nm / 17.3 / 18.1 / 17.8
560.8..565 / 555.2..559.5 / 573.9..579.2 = 0.018 nm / 17.8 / 17.8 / 17.8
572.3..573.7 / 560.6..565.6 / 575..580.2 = 0.049 nm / 17.8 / 18.1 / 18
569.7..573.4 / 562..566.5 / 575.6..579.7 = -0.032 nm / 17.4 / 18.1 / 17.8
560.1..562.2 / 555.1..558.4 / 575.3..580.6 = -0.009 nm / 18.1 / 17.9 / 18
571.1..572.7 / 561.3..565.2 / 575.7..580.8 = -0.089 nm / 17.8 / 17.8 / 17.8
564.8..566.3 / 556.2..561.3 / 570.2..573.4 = 0.067 nm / 17.3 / 17.9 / 17.6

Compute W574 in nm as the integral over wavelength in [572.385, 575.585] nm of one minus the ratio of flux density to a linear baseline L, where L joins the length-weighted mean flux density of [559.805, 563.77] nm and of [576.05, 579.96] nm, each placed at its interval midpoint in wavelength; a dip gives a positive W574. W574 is 0.11 nm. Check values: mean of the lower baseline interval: 17.8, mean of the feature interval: 17.3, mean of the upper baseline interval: 18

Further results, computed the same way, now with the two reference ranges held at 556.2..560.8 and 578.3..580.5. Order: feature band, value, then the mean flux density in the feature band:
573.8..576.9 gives -0.12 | 17.9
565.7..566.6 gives 0.05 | 16.4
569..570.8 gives -0.12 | 18.5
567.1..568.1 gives -0.07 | 18.6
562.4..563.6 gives 0.00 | 17.3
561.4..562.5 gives -0.13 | 19.3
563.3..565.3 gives 0.00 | 17.3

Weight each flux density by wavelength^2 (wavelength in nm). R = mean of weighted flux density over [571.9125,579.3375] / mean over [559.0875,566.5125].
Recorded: 1.1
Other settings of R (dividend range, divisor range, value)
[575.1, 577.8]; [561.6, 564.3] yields 1.07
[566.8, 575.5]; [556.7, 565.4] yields 1.07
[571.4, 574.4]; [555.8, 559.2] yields 1.10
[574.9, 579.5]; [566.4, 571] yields 1.02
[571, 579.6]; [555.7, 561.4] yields 1.10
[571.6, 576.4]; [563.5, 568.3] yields 1.04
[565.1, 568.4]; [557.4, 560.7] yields 1.06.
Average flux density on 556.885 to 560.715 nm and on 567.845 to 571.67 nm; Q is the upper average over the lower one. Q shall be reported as 1.1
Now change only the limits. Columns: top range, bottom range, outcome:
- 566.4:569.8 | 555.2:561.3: 1.06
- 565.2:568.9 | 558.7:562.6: 1.01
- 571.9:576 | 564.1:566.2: 1.05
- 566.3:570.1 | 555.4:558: 1.03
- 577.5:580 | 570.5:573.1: 1.00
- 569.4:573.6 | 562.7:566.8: 1.05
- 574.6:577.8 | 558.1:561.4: 1.05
